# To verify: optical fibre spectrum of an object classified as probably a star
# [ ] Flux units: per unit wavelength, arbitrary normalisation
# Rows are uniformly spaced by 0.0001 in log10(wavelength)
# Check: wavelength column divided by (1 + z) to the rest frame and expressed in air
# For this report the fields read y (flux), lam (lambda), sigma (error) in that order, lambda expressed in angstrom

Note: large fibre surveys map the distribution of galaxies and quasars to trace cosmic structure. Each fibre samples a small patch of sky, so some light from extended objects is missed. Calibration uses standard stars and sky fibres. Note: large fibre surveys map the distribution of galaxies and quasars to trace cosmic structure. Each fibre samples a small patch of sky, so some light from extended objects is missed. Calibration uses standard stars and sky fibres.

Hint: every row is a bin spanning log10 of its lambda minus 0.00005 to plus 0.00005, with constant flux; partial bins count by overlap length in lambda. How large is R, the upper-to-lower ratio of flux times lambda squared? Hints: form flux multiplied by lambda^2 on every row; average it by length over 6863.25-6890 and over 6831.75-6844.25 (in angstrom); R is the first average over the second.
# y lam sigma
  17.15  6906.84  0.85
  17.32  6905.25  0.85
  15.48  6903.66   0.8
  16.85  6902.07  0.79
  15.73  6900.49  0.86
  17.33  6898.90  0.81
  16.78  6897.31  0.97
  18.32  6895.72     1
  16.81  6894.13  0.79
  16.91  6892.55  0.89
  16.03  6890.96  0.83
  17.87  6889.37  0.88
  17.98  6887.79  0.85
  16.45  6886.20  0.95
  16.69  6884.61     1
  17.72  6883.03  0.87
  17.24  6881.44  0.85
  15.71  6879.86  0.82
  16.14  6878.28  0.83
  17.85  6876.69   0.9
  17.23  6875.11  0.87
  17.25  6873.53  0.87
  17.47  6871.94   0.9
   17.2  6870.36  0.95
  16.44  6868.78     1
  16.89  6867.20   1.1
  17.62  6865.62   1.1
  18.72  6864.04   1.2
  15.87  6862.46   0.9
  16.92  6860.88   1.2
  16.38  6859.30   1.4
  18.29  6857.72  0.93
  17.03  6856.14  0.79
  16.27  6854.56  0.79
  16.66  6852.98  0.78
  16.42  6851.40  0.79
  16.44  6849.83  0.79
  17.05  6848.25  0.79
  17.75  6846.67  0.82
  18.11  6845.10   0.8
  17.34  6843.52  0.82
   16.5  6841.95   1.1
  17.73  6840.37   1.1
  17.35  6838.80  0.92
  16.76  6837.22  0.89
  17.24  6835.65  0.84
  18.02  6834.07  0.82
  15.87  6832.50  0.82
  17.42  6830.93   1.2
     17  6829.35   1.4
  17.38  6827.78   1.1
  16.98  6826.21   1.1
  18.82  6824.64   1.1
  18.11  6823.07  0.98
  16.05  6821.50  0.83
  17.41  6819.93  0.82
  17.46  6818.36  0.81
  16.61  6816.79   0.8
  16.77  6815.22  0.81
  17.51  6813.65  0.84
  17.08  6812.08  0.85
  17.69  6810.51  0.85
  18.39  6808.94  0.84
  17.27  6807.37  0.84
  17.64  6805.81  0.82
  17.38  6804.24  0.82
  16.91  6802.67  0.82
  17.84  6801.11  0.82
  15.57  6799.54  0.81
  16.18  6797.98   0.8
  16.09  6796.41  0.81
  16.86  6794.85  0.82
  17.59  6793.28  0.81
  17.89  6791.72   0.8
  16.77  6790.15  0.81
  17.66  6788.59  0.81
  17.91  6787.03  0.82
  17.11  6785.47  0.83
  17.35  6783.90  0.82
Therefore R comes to 1.02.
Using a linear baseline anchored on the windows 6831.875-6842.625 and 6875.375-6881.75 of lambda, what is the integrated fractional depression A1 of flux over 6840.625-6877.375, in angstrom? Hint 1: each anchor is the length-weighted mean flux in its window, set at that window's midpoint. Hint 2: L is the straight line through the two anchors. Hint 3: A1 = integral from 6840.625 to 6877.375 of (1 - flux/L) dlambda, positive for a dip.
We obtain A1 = -0.47 angstrom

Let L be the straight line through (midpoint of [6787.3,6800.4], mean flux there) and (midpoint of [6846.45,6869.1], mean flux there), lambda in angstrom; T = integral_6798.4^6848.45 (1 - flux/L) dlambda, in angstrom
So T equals -1.1 angstrom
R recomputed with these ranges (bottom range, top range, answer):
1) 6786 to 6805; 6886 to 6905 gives 1.02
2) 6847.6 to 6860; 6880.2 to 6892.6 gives 1.02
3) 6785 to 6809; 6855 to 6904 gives 1.02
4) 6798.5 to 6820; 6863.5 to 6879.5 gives 1.02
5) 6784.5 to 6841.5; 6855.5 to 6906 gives 1.01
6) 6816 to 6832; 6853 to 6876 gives 1.00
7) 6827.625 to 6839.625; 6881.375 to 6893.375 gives 1.01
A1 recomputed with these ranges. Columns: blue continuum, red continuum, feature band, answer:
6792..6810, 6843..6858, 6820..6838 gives -0.16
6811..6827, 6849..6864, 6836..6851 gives -0.21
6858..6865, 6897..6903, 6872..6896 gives -0.33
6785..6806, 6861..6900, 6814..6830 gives -0.17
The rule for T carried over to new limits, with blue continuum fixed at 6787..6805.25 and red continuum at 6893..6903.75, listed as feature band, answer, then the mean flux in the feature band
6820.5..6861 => -0.48 angstrom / 17.2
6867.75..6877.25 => -0.18 angstrom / 17.2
